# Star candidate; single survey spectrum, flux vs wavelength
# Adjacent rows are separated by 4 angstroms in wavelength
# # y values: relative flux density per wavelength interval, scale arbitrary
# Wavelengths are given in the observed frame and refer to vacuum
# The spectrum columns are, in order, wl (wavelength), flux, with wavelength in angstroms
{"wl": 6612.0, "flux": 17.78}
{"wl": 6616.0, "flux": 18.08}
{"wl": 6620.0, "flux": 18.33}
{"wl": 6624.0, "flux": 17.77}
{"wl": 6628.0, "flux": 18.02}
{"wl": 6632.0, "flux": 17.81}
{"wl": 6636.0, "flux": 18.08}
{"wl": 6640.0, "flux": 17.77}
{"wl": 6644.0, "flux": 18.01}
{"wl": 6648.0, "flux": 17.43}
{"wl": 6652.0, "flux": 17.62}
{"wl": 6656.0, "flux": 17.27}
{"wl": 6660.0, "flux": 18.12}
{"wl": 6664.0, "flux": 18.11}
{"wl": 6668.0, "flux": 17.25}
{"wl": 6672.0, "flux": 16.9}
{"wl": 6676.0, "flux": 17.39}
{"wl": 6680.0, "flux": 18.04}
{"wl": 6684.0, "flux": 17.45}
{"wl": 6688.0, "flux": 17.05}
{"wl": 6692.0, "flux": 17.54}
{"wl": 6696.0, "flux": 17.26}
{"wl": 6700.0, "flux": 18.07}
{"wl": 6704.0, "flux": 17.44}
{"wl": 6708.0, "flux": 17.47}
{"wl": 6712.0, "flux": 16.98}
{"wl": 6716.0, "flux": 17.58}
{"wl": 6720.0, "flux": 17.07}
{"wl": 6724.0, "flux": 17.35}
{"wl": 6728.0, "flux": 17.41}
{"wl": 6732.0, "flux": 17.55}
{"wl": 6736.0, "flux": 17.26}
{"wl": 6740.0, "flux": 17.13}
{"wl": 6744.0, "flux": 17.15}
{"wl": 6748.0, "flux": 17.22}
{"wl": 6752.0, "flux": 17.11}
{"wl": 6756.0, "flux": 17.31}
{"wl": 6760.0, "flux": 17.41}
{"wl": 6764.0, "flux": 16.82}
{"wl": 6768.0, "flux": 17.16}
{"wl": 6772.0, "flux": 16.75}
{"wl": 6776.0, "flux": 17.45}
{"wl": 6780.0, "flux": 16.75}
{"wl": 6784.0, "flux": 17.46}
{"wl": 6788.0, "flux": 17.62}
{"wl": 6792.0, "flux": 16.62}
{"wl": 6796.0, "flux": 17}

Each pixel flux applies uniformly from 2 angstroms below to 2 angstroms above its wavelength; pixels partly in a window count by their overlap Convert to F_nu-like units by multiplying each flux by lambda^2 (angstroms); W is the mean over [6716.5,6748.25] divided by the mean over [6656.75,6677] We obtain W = 1.0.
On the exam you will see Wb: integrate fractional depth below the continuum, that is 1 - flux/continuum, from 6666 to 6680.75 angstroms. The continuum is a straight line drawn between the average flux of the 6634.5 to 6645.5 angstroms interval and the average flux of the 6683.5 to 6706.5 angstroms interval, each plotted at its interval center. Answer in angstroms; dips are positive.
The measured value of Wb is 0.3 angstroms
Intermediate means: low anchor 17.9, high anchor 17.5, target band 17.3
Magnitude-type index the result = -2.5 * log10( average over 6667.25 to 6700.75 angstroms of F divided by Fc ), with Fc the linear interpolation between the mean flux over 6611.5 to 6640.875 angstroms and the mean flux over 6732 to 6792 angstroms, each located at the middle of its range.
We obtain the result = 0.01 mag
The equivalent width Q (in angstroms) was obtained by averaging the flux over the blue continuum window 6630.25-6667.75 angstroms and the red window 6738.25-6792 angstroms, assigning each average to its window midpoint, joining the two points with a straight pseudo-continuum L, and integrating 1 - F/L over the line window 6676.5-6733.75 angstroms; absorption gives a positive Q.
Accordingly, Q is 0.1 angstroms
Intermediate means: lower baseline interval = 17.8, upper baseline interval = 17.2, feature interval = 17.4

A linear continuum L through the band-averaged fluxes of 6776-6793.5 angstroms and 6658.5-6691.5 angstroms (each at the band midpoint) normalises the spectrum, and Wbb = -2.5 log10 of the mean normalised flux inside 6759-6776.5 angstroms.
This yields 0.01 mag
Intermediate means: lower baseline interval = 17.5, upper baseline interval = 17.2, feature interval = 17.1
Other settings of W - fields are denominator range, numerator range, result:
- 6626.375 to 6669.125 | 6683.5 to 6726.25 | 0.99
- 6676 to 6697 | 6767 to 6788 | 1.01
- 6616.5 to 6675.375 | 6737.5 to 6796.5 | 1.00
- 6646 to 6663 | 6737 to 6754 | 1.00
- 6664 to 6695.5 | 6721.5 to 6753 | 1.01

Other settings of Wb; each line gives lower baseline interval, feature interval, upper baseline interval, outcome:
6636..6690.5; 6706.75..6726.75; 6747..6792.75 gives 0.1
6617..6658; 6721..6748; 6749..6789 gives 0.1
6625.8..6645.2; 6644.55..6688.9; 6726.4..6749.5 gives 0.5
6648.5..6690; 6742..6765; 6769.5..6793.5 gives 0.0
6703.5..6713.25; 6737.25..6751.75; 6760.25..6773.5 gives -0.1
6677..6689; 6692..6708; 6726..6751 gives -0.1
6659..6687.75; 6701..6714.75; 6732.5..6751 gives 0.0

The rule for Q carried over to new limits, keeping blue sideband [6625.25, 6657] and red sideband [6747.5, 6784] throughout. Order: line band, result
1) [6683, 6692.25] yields 0.1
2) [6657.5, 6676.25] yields 0.1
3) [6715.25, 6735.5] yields 0.0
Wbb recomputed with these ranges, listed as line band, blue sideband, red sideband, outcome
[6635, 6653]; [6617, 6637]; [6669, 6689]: 0.00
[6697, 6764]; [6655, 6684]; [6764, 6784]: 0.00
